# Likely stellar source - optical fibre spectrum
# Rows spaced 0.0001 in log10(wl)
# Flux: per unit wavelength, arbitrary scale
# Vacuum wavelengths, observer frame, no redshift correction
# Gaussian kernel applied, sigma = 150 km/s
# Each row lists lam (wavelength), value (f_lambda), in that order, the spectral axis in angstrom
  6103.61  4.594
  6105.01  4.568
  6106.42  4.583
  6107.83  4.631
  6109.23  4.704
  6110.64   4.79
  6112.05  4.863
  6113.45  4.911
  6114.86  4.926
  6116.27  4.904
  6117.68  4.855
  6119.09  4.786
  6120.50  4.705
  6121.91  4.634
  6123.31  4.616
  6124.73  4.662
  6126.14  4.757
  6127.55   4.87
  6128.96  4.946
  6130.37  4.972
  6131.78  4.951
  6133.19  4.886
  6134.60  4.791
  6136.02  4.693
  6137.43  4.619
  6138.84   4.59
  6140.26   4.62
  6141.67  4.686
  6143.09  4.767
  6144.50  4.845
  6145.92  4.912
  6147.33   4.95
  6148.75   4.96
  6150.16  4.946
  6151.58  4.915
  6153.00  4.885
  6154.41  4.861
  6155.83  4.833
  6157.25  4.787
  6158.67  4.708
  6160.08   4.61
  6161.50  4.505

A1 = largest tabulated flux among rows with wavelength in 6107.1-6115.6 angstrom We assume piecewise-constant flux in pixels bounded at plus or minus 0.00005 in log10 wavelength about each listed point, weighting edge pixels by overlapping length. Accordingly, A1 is 4.926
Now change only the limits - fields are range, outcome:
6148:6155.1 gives 4.96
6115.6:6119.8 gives 4.904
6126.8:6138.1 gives 4.972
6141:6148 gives 4.95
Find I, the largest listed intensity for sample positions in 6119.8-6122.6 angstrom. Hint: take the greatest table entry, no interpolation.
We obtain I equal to 4.705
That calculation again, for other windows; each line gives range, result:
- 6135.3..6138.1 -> 4.693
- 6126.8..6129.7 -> 4.946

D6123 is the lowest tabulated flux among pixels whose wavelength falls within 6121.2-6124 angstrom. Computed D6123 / 4.616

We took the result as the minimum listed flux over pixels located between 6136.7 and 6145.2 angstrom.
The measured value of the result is 4.59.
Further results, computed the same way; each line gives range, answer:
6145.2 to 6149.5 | 4.912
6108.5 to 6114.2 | 4.704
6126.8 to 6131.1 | 4.87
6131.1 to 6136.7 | 4.693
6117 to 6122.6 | 4.634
